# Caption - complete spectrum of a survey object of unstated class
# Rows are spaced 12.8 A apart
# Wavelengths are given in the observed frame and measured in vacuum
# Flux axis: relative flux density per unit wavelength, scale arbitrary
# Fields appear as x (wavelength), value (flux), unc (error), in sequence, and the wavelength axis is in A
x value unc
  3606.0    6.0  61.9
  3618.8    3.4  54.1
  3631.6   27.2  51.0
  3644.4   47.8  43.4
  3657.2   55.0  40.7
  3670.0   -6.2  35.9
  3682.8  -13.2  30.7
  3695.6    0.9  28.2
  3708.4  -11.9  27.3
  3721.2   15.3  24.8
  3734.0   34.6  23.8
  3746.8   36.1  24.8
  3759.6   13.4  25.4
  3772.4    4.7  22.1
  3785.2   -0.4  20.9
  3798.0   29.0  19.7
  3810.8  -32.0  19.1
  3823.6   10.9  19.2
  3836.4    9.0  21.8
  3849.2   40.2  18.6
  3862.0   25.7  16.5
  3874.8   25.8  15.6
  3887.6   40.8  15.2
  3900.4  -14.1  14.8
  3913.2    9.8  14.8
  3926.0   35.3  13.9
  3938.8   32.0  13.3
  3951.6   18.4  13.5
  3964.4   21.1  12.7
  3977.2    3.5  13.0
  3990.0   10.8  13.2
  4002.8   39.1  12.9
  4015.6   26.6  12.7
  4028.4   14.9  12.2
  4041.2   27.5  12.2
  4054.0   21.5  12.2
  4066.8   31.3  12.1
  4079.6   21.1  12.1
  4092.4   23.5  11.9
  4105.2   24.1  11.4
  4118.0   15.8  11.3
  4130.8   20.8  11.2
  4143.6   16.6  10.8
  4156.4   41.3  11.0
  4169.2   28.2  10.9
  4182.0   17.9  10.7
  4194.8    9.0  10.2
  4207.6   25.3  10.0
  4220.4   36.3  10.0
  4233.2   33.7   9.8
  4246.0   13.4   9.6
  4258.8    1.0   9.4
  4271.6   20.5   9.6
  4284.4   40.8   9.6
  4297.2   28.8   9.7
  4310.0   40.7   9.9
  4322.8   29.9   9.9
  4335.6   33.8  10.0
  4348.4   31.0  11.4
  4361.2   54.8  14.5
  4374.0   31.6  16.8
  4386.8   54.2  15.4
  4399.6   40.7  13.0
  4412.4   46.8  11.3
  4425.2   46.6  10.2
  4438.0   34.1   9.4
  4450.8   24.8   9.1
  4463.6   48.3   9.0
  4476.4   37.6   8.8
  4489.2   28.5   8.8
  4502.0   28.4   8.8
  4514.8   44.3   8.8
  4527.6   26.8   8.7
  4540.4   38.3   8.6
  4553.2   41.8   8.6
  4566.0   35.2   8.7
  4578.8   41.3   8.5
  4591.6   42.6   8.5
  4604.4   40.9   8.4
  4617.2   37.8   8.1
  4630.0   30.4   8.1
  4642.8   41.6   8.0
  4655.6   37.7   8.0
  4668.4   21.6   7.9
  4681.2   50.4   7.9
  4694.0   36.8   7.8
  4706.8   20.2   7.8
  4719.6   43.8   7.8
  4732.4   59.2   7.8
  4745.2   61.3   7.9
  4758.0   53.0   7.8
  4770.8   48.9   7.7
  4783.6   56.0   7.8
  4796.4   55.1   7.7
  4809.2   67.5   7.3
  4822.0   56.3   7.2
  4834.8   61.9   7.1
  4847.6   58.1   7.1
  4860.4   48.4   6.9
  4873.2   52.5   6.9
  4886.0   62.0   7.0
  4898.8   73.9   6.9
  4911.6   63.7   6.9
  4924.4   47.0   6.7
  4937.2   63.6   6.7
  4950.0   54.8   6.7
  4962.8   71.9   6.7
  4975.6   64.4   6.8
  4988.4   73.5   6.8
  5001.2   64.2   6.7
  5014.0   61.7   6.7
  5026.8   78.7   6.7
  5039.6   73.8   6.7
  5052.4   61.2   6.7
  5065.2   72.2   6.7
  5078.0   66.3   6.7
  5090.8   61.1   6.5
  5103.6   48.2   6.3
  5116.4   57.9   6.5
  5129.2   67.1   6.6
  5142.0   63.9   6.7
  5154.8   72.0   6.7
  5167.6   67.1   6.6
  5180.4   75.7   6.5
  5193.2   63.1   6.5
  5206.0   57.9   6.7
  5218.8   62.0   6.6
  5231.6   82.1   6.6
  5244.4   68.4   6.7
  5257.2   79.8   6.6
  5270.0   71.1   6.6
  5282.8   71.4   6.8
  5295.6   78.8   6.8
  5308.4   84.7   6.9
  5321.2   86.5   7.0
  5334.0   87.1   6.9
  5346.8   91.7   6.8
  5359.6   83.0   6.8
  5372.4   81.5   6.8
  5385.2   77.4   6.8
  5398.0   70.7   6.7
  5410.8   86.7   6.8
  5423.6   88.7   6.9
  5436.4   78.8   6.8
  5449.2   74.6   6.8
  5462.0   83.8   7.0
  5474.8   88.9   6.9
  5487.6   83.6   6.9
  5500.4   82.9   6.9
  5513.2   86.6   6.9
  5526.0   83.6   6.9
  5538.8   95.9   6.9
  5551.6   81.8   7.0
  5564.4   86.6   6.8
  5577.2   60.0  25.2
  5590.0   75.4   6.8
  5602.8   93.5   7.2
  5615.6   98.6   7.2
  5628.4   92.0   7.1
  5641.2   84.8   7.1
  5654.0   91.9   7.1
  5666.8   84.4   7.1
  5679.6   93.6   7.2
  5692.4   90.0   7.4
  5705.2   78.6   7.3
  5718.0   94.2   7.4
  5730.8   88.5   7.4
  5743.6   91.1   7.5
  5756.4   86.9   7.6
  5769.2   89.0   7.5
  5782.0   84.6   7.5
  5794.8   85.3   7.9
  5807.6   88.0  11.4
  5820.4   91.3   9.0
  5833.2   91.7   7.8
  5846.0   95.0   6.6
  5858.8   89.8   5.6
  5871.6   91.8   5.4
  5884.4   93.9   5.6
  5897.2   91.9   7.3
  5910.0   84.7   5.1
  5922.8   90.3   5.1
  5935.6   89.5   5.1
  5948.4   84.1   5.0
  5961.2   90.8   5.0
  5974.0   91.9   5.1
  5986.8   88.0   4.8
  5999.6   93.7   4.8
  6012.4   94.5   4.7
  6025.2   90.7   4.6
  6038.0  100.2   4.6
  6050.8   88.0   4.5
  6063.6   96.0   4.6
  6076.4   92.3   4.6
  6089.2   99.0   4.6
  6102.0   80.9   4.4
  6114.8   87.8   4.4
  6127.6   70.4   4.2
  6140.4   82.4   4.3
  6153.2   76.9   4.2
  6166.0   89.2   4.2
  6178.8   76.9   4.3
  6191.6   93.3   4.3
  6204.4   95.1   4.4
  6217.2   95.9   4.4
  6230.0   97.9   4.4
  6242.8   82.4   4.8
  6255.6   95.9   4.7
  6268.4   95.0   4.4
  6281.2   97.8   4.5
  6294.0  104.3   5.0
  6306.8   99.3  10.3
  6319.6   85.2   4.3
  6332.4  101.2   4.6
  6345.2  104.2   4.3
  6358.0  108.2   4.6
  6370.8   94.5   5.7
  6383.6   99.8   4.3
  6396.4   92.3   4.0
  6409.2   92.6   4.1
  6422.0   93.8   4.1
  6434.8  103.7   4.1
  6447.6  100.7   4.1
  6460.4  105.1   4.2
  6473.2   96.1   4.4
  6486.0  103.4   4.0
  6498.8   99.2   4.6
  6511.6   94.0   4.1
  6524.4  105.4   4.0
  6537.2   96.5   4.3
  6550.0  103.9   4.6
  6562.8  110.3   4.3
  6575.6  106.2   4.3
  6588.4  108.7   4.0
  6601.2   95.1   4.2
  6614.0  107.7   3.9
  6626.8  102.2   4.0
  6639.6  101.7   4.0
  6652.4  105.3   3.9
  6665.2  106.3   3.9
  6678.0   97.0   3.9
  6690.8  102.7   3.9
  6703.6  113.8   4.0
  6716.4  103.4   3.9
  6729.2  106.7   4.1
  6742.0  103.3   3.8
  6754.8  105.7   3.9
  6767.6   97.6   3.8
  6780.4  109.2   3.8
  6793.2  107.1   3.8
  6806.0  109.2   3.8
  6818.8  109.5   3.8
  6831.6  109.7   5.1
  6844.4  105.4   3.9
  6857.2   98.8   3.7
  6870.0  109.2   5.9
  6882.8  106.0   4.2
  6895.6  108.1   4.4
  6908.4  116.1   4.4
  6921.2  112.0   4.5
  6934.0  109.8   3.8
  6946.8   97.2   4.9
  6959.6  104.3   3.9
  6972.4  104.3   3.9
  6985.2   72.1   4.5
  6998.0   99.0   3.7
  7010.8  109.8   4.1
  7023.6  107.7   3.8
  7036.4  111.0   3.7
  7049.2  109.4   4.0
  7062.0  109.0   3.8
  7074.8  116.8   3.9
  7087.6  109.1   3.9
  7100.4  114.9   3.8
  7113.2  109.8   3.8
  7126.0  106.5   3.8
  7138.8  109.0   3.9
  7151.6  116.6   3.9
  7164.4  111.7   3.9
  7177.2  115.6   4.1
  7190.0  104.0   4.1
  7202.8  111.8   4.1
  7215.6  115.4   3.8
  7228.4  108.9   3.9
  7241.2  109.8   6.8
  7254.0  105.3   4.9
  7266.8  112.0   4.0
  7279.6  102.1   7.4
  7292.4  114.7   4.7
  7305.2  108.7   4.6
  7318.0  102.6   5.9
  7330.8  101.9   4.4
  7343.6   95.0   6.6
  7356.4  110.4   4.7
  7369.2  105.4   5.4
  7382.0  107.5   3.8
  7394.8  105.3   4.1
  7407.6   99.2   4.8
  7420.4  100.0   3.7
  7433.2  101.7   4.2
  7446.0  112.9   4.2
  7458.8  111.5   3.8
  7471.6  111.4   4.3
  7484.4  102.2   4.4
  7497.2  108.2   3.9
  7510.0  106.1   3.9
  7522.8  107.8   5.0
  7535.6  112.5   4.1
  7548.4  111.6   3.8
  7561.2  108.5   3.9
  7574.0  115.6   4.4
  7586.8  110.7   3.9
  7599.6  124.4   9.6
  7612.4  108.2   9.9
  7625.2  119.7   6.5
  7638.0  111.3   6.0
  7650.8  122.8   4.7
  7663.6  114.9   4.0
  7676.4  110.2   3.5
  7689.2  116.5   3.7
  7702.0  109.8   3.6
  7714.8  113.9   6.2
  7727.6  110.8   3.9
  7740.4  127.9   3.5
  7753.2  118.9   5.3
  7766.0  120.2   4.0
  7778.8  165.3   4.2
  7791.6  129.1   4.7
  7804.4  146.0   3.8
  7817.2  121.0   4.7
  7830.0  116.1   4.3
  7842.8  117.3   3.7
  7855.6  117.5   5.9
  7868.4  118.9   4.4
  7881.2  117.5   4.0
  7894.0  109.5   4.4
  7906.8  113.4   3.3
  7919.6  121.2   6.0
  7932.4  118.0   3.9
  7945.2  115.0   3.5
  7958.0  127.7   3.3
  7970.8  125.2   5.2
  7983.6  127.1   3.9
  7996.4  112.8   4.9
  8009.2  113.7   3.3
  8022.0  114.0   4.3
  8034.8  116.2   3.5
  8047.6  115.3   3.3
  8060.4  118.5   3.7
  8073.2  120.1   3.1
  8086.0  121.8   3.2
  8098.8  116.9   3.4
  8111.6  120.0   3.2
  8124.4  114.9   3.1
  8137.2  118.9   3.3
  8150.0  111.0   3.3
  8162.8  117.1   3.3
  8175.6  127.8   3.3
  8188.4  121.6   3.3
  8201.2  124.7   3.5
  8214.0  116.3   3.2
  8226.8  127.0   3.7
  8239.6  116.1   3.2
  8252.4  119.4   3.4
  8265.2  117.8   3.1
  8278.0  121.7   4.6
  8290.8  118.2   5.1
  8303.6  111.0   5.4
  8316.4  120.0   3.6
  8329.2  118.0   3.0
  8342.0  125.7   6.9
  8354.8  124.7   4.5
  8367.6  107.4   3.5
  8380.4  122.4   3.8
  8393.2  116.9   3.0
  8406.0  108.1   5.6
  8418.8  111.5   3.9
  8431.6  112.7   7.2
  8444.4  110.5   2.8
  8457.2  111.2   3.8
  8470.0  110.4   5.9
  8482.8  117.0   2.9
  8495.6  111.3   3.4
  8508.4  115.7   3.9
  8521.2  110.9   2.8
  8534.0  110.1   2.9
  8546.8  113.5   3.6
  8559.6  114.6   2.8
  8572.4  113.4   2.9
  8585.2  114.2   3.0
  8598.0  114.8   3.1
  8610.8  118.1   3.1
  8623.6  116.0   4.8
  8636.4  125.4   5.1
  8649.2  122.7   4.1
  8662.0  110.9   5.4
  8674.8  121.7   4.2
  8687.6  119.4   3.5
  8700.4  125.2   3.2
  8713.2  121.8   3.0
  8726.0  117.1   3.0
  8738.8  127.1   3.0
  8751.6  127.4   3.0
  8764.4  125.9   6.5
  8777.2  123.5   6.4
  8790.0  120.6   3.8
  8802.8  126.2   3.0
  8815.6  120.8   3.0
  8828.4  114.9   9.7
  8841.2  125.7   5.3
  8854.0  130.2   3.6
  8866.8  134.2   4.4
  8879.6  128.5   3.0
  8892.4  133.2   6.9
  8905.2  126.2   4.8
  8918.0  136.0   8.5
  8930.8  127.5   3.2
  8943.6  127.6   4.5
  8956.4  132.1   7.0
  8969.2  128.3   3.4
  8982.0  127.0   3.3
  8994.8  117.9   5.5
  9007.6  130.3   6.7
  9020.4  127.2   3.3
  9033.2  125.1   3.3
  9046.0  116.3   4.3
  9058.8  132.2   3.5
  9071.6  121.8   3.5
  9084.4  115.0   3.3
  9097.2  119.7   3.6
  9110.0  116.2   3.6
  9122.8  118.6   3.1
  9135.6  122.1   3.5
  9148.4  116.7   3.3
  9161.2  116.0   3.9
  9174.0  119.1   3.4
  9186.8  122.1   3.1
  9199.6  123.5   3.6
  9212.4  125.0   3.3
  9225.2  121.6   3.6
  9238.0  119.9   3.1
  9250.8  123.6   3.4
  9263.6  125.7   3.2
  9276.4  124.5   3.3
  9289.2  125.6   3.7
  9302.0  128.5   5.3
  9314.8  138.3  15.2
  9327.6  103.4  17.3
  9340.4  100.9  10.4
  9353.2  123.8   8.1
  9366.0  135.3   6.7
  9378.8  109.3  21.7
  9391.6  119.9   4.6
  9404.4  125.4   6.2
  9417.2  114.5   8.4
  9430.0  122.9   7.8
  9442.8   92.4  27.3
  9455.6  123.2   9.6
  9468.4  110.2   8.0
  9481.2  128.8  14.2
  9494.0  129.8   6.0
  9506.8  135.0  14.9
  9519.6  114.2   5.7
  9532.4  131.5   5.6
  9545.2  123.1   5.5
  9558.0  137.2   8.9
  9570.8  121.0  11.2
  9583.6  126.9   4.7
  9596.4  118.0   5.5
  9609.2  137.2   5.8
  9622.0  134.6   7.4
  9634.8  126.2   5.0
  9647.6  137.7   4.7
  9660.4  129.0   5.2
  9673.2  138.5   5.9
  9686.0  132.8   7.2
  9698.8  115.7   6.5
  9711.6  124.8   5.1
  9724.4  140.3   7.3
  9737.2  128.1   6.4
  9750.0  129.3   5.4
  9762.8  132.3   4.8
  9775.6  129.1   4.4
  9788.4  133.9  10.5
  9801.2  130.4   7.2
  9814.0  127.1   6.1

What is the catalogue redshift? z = 0.185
